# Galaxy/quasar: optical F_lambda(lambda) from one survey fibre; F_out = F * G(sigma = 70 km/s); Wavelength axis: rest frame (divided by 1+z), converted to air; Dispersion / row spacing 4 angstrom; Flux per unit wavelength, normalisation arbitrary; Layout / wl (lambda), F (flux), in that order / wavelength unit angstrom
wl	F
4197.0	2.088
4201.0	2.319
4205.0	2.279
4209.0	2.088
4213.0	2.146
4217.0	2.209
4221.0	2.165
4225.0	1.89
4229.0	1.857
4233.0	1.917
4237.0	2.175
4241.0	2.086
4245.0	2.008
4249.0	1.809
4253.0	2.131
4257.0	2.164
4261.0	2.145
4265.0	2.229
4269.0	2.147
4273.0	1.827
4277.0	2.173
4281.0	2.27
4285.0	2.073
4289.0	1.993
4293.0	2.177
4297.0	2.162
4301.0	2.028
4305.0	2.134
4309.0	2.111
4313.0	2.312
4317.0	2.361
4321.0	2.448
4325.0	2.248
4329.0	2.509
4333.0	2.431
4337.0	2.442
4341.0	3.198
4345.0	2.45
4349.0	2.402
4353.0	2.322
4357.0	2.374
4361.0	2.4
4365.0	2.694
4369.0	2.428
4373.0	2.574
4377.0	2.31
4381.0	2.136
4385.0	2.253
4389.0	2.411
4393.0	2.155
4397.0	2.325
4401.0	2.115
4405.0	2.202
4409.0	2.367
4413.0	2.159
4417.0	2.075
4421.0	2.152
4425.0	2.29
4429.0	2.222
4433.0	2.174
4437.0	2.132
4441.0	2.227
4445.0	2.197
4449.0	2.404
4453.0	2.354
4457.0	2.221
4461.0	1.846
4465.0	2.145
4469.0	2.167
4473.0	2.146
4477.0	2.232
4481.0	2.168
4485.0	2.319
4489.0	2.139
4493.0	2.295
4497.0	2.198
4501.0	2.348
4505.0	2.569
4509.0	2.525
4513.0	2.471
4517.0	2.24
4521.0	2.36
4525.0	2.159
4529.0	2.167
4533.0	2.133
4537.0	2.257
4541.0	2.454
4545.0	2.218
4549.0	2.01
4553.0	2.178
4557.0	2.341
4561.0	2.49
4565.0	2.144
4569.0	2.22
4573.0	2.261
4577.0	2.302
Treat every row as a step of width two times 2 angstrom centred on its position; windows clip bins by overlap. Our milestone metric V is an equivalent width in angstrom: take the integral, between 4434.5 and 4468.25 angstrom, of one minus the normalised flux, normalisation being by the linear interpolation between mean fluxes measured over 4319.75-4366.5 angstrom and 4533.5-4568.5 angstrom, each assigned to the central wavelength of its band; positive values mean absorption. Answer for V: 2.5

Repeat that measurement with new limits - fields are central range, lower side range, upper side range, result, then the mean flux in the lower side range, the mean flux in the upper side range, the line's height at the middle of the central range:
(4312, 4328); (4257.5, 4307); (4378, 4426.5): -1.5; 2.11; 2.22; 2.15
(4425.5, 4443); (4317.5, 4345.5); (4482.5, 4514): 1.6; 2.53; 2.35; 2.42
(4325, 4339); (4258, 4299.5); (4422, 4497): -1.9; 2.12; 2.2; 2.14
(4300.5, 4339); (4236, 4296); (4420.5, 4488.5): -3.4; 2.09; 2.2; 2.12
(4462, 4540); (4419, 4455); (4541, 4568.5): -0.7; 2.24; 2.25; 2.24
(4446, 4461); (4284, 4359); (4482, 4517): 0.6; 2.33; 2.35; 2.34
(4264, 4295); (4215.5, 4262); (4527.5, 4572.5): -0.6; 2.04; 2.24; 2.07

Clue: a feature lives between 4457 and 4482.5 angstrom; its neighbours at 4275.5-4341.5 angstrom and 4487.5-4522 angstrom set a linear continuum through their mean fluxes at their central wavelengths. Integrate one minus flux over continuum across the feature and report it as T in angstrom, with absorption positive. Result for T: 2.3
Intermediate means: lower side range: 2.28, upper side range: 2.35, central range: 2.12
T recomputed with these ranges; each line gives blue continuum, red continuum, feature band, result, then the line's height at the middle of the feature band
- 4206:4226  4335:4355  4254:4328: 6.4 angstrom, 2.38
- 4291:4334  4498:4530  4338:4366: -3.2 angstrom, 2.28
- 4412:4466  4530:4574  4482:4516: -2.0 angstrom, 2.22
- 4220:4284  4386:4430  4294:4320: -0.9 angstrom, 2.12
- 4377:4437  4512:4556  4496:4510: -1.2 angstrom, 2.23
